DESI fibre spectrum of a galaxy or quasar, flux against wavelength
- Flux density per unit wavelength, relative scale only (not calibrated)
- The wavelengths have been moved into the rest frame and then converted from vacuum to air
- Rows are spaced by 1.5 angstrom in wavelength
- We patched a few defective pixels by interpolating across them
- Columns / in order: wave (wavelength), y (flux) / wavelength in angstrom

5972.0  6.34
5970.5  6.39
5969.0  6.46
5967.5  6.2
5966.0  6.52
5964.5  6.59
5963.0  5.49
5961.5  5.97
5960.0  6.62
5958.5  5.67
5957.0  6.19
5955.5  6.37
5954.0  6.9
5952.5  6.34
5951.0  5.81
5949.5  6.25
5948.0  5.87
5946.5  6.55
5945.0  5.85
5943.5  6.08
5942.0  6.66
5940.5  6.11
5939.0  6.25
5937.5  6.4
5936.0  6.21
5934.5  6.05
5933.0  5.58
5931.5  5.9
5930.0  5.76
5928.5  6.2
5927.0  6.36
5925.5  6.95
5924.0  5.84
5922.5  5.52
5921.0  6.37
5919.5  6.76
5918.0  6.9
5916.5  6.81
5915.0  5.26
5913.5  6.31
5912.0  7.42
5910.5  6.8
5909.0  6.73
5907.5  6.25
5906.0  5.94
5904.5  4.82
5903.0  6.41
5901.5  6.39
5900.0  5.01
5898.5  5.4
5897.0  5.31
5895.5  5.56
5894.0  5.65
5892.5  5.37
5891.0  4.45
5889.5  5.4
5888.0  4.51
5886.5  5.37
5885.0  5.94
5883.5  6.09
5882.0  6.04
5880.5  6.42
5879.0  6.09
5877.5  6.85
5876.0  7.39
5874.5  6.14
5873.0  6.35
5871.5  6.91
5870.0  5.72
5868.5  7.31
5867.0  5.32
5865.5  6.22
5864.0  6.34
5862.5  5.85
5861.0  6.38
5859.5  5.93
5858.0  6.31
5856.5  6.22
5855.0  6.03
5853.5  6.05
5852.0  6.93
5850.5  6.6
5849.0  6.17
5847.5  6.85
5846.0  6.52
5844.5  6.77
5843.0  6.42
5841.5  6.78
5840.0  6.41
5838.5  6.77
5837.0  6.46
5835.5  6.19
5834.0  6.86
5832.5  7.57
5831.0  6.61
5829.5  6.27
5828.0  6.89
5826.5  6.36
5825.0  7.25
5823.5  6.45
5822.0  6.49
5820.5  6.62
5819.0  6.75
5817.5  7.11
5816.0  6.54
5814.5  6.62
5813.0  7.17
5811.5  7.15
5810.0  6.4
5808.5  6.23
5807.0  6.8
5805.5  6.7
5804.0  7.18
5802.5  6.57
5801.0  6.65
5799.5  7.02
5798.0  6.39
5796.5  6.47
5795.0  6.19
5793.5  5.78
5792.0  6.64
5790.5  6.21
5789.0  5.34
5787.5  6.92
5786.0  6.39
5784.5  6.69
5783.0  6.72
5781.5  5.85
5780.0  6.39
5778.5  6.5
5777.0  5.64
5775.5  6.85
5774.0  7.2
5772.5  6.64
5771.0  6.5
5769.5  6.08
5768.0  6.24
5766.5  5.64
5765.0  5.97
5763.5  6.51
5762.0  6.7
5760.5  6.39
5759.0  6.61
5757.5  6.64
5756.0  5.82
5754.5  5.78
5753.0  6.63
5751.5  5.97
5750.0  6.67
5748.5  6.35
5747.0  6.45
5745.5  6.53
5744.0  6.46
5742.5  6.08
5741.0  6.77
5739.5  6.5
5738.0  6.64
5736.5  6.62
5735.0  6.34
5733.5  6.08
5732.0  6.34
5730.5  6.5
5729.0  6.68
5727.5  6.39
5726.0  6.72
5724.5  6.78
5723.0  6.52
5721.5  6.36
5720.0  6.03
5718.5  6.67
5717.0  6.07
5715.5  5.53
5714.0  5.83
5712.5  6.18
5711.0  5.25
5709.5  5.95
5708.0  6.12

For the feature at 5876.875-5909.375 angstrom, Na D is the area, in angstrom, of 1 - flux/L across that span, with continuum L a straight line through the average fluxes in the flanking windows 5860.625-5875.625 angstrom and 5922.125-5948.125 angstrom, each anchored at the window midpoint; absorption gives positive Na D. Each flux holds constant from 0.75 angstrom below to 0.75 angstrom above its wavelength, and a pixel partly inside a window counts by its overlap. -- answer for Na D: 2.7 angstrom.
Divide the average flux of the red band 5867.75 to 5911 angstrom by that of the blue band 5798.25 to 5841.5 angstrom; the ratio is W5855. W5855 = 0.89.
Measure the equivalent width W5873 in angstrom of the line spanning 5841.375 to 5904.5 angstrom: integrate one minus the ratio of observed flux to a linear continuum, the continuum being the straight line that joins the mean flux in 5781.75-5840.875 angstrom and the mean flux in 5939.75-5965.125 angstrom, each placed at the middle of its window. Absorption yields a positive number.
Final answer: 3.5 angstrom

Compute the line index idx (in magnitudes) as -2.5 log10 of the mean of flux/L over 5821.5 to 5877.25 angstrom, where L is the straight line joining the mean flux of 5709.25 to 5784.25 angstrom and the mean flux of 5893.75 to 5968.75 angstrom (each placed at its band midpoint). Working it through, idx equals -0.04 mag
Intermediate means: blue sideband 6.34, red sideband 6.15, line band 6.49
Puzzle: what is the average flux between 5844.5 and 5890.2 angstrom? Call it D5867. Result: 6.22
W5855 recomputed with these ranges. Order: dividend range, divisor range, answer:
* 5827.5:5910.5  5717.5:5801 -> 0.97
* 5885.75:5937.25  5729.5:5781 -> 0.93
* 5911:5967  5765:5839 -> 0.95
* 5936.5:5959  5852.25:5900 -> 1.04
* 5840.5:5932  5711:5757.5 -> 0.97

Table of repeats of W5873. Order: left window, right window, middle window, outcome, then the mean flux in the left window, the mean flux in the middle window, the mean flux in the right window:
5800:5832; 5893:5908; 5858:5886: -1.3 angstrom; 6.71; 6.29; 5.66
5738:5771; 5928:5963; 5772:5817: -1.7 angstrom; 6.33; 6.53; 6.14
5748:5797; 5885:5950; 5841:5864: -0.9 angstrom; 6.33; 6.38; 5.99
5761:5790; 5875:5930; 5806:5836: -2.3 angstrom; 6.36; 6.72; 6.02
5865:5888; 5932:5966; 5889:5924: 1.4 angstrom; 6.22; 5.95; 6.18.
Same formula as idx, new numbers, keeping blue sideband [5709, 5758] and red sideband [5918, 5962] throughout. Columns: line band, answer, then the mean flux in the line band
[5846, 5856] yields -0.03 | 6.44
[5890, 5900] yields 0.18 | 5.27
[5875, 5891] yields 0.05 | 5.94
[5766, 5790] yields -0.01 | 6.36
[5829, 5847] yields -0.07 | 6.64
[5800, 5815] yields -0.08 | 6.75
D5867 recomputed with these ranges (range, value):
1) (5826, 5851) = 6.62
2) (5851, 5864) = 6.23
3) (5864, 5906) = 5.88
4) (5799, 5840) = 6.72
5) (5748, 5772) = 6.28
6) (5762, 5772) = 6.21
